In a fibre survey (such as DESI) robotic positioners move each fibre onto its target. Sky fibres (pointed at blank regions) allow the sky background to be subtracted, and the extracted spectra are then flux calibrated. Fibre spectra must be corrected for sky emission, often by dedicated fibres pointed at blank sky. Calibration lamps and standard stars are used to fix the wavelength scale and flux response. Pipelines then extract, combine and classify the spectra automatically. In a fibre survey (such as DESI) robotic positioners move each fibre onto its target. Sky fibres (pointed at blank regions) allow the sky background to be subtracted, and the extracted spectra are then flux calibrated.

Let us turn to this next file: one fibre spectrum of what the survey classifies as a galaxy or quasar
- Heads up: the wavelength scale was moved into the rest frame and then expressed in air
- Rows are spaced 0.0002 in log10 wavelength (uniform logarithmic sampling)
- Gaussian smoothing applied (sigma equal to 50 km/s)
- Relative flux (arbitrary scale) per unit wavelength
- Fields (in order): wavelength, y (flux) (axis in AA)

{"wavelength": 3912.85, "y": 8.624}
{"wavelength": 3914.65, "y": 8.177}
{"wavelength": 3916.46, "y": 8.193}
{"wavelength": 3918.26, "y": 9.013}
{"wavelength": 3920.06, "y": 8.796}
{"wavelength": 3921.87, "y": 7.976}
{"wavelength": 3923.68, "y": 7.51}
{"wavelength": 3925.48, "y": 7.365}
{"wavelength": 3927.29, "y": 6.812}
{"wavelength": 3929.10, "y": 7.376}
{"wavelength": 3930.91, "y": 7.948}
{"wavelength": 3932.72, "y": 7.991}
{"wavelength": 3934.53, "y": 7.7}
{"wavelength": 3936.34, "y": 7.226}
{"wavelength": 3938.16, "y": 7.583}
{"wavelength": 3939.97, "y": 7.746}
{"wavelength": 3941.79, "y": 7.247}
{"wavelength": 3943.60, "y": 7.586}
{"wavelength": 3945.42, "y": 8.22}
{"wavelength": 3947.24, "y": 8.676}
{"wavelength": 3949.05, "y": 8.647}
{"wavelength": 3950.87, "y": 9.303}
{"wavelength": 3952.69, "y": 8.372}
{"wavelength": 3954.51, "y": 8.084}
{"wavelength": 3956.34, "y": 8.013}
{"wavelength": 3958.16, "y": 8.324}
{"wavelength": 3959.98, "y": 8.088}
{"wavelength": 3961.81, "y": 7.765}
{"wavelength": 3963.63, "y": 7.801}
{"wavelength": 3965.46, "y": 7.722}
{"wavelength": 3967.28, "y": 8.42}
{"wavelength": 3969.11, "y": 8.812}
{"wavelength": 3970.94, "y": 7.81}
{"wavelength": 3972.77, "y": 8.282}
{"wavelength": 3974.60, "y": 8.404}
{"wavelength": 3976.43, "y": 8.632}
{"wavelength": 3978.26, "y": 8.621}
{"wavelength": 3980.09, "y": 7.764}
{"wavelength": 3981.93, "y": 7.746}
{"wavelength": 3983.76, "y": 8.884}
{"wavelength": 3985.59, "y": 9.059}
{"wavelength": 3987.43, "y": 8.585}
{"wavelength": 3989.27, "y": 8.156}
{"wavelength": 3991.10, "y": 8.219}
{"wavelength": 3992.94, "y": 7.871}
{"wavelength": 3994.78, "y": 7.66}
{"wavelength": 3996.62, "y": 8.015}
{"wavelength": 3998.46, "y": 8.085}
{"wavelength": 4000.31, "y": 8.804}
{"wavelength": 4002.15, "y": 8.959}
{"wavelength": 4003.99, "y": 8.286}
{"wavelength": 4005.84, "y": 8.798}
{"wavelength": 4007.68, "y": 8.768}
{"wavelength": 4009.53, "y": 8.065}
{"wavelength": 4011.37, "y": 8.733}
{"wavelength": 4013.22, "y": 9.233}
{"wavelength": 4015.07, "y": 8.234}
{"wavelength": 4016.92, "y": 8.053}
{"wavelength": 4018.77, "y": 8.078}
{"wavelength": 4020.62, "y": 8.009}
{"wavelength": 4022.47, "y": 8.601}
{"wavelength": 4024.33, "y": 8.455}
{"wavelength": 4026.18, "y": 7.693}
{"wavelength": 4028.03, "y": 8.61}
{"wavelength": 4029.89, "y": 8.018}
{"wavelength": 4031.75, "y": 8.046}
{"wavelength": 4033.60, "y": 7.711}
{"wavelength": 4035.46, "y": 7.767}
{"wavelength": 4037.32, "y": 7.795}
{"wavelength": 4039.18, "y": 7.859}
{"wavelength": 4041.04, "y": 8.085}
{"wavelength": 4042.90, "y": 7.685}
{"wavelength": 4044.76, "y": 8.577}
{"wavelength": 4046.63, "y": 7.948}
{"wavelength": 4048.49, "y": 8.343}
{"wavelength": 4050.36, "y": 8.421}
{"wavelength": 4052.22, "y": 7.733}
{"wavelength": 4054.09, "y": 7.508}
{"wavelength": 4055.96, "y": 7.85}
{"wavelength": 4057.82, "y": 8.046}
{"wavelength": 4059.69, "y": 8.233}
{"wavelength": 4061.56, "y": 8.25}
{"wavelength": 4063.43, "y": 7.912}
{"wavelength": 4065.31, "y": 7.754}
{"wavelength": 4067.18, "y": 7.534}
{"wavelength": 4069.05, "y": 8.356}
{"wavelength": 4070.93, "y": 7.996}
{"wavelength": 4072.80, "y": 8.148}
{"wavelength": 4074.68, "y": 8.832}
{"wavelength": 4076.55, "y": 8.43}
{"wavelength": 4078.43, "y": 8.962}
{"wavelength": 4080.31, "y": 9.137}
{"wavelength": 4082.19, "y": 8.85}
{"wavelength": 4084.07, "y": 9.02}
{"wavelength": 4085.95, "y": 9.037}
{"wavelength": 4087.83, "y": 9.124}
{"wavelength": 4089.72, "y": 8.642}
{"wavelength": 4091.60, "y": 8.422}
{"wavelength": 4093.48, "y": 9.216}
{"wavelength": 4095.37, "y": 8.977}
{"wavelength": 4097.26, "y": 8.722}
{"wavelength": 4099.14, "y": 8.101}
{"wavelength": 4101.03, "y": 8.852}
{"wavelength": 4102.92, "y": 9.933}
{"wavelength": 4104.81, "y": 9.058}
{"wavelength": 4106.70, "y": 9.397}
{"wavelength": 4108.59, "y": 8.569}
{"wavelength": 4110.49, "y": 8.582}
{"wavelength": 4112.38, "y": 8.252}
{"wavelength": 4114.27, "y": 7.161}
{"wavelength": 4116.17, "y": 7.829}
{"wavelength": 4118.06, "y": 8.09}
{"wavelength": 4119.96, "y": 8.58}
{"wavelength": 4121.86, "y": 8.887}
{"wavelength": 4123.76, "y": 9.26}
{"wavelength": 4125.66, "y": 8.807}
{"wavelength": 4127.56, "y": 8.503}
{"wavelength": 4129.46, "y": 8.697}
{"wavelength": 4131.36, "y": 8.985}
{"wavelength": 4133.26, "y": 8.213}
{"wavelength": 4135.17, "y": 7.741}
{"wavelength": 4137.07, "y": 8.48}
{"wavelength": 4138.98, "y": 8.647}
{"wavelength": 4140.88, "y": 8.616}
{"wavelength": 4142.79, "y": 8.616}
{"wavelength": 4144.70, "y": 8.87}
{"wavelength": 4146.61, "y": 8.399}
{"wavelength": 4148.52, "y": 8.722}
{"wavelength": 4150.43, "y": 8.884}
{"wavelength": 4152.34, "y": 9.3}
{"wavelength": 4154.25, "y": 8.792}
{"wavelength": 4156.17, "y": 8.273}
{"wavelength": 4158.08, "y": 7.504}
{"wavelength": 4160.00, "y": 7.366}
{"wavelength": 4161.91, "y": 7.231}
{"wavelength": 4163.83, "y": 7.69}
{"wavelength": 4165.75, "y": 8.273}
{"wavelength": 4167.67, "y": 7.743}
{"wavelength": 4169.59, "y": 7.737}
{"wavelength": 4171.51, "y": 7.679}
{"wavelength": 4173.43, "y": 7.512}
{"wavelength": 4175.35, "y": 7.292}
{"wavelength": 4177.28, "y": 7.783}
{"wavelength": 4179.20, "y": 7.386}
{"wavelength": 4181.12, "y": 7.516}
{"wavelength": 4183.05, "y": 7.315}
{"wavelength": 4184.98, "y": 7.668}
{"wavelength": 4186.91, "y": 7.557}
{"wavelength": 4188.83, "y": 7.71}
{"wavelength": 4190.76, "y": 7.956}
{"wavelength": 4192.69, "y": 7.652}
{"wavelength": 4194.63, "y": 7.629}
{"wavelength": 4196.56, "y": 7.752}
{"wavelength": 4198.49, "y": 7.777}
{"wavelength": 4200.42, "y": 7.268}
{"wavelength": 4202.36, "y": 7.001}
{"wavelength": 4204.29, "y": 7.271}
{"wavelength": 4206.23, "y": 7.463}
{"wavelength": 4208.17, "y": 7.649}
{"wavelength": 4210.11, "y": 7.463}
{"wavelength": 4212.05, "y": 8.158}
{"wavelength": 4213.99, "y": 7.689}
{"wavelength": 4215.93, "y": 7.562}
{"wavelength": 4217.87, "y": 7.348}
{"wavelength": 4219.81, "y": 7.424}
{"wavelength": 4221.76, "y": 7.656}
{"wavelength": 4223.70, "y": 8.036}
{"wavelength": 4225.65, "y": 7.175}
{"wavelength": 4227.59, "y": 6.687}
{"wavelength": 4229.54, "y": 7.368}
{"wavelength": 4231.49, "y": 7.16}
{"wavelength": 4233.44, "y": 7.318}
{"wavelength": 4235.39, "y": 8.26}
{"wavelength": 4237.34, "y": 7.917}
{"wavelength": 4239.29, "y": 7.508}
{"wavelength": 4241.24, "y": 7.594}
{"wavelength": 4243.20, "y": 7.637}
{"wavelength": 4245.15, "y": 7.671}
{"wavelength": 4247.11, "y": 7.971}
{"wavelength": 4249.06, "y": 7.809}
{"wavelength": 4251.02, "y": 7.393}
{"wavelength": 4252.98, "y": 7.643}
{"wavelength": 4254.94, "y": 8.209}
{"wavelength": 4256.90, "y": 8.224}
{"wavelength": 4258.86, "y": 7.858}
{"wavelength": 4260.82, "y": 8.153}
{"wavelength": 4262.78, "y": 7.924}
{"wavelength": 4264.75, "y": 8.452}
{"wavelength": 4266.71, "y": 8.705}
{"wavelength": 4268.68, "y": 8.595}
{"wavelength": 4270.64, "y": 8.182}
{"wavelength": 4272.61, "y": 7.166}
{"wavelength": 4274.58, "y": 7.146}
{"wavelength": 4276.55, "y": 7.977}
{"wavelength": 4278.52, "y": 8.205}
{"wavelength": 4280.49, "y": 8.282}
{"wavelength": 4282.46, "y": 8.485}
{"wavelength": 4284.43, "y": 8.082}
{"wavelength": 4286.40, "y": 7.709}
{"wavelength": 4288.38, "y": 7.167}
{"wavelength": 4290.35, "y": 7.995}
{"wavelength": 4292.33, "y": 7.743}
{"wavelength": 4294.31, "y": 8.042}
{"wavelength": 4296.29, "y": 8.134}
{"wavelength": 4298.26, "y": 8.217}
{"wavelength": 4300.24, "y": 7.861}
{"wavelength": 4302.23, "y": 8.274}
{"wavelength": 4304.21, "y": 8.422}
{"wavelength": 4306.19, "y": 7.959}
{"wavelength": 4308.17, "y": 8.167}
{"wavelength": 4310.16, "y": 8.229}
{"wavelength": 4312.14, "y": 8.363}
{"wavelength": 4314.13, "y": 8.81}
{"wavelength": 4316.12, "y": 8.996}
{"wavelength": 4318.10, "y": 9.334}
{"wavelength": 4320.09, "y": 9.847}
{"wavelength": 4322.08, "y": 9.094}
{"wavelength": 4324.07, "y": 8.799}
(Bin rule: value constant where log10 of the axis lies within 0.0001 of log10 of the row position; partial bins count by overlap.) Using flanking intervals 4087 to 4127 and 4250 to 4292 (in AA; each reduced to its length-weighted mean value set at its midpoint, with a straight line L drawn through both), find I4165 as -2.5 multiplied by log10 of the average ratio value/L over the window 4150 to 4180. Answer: 0.07 mag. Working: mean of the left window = 8.68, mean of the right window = 7.97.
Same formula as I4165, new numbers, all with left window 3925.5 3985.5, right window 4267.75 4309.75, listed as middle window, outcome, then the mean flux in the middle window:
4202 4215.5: 0.06 mag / 7.55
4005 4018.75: -0.06 mag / 8.52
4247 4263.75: 0.01 mag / 7.91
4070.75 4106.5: -0.10 mag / 8.85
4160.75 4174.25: 0.04 mag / 7.69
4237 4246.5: 0.05 mag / 7.66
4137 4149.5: -0.08 mag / 8.63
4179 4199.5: 0.05 mag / 7.64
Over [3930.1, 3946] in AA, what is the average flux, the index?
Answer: 7.68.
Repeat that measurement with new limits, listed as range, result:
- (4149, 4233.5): 7.66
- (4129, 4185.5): 8.09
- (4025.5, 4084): 8.15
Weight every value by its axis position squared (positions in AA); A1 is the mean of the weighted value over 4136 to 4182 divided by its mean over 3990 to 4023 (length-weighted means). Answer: 1.04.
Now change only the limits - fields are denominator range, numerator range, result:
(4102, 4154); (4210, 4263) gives 0.94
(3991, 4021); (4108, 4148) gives 1.08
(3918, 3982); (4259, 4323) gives 1.21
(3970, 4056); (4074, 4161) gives 1.11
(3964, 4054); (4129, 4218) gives 1.04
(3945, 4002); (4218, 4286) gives 1.08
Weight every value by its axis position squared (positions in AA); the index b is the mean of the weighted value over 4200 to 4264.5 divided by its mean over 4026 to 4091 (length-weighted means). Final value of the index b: 1.01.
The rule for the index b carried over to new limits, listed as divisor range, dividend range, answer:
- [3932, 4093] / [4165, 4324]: 1.07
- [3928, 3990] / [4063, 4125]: 1.13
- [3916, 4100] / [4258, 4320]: 1.14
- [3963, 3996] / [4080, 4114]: 1.14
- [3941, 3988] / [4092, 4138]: 1.12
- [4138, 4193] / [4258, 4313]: 1.07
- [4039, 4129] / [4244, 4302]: 1.03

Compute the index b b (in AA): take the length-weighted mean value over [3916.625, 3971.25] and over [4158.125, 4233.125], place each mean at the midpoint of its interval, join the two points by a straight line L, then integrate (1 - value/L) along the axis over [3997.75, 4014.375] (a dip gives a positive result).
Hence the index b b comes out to -1.6 AA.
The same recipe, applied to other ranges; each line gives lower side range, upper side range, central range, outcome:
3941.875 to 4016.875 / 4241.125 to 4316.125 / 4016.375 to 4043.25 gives 0.8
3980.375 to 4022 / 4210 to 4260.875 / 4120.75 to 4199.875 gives -2.1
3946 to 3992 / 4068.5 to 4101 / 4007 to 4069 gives 3.2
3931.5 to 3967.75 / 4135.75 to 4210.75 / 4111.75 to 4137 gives -1.5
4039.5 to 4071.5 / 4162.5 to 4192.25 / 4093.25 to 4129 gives -3.7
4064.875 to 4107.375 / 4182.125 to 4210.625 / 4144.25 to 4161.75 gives -0.8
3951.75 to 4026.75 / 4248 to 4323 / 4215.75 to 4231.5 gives 1.6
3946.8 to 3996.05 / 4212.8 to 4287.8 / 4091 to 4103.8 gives -1.3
